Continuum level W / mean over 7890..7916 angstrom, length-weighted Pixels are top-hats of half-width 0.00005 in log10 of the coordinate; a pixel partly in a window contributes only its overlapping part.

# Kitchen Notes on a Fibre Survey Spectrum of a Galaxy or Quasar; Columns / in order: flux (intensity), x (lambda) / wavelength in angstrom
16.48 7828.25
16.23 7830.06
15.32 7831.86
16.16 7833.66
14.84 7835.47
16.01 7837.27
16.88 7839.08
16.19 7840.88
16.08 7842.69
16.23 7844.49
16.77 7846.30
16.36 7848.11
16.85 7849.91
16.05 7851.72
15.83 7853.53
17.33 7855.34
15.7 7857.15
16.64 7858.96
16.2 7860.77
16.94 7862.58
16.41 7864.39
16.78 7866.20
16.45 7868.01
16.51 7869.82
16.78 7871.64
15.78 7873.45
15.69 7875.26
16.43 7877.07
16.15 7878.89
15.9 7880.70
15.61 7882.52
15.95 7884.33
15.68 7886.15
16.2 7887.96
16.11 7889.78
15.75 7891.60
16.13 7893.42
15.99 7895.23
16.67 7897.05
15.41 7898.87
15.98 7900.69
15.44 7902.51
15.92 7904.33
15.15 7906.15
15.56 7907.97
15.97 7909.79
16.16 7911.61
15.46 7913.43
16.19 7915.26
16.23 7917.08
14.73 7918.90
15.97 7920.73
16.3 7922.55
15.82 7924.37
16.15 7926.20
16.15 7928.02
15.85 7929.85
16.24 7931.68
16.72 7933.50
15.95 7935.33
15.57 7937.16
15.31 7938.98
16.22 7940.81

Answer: 15.8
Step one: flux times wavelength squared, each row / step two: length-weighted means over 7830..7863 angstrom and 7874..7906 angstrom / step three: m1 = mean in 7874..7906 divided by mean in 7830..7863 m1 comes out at 0.99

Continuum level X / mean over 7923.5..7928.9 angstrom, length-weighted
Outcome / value 16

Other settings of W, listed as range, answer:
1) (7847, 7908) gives 16.1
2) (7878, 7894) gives 15.9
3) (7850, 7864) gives 16.4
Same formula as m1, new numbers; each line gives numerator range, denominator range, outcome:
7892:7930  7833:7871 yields 0.99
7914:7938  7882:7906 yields 1.01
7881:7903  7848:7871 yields 0.97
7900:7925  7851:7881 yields 0.98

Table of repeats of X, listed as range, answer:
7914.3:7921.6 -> 15.8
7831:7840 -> 15.8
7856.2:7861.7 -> 16.2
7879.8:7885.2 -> 15.8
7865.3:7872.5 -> 16.6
